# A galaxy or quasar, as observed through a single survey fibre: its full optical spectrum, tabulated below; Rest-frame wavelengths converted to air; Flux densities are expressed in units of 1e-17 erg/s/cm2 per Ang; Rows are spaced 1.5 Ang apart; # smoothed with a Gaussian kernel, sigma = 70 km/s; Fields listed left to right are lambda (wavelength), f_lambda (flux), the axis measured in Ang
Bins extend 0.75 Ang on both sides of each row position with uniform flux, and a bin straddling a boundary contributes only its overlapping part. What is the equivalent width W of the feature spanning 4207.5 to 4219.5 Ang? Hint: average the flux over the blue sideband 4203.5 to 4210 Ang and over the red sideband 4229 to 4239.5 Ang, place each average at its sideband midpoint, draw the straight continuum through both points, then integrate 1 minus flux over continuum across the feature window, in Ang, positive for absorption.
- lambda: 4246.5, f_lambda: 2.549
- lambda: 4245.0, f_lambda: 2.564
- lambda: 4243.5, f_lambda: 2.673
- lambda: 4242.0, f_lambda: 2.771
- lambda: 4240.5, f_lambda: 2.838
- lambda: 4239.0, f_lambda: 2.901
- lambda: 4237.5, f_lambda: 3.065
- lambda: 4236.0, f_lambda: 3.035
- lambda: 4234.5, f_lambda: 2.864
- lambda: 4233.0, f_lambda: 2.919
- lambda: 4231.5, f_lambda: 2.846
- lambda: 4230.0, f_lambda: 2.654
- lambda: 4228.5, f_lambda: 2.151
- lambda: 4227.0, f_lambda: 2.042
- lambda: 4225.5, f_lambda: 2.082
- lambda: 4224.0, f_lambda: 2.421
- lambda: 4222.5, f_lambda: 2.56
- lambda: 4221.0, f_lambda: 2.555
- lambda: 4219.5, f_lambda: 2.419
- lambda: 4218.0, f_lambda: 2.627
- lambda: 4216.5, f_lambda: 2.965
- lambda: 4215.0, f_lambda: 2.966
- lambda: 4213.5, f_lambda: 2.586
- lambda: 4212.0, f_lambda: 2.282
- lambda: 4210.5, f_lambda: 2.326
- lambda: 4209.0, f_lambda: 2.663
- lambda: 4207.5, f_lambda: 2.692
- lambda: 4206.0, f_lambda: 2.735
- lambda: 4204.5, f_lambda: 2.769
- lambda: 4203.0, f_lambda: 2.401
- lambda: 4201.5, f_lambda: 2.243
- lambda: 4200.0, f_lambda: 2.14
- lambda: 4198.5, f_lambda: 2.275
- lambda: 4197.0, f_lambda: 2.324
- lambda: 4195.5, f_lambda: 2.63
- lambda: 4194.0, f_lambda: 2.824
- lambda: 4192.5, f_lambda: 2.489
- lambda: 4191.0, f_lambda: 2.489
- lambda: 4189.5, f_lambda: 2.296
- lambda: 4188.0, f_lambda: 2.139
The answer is 0.5 Ang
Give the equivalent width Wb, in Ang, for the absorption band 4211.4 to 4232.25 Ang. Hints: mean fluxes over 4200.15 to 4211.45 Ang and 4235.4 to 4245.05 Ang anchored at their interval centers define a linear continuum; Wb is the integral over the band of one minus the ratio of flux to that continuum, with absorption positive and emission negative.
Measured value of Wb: 1.24 Ang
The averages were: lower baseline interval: 2.52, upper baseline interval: 2.85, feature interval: 2.51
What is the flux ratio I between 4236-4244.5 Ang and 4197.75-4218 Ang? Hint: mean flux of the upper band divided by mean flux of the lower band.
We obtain 1.12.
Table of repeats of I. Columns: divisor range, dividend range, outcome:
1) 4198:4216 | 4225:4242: 1.07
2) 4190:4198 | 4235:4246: 1.12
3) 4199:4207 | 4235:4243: 1.18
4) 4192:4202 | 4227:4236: 1.10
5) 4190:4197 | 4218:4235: 0.97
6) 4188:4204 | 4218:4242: 1.09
